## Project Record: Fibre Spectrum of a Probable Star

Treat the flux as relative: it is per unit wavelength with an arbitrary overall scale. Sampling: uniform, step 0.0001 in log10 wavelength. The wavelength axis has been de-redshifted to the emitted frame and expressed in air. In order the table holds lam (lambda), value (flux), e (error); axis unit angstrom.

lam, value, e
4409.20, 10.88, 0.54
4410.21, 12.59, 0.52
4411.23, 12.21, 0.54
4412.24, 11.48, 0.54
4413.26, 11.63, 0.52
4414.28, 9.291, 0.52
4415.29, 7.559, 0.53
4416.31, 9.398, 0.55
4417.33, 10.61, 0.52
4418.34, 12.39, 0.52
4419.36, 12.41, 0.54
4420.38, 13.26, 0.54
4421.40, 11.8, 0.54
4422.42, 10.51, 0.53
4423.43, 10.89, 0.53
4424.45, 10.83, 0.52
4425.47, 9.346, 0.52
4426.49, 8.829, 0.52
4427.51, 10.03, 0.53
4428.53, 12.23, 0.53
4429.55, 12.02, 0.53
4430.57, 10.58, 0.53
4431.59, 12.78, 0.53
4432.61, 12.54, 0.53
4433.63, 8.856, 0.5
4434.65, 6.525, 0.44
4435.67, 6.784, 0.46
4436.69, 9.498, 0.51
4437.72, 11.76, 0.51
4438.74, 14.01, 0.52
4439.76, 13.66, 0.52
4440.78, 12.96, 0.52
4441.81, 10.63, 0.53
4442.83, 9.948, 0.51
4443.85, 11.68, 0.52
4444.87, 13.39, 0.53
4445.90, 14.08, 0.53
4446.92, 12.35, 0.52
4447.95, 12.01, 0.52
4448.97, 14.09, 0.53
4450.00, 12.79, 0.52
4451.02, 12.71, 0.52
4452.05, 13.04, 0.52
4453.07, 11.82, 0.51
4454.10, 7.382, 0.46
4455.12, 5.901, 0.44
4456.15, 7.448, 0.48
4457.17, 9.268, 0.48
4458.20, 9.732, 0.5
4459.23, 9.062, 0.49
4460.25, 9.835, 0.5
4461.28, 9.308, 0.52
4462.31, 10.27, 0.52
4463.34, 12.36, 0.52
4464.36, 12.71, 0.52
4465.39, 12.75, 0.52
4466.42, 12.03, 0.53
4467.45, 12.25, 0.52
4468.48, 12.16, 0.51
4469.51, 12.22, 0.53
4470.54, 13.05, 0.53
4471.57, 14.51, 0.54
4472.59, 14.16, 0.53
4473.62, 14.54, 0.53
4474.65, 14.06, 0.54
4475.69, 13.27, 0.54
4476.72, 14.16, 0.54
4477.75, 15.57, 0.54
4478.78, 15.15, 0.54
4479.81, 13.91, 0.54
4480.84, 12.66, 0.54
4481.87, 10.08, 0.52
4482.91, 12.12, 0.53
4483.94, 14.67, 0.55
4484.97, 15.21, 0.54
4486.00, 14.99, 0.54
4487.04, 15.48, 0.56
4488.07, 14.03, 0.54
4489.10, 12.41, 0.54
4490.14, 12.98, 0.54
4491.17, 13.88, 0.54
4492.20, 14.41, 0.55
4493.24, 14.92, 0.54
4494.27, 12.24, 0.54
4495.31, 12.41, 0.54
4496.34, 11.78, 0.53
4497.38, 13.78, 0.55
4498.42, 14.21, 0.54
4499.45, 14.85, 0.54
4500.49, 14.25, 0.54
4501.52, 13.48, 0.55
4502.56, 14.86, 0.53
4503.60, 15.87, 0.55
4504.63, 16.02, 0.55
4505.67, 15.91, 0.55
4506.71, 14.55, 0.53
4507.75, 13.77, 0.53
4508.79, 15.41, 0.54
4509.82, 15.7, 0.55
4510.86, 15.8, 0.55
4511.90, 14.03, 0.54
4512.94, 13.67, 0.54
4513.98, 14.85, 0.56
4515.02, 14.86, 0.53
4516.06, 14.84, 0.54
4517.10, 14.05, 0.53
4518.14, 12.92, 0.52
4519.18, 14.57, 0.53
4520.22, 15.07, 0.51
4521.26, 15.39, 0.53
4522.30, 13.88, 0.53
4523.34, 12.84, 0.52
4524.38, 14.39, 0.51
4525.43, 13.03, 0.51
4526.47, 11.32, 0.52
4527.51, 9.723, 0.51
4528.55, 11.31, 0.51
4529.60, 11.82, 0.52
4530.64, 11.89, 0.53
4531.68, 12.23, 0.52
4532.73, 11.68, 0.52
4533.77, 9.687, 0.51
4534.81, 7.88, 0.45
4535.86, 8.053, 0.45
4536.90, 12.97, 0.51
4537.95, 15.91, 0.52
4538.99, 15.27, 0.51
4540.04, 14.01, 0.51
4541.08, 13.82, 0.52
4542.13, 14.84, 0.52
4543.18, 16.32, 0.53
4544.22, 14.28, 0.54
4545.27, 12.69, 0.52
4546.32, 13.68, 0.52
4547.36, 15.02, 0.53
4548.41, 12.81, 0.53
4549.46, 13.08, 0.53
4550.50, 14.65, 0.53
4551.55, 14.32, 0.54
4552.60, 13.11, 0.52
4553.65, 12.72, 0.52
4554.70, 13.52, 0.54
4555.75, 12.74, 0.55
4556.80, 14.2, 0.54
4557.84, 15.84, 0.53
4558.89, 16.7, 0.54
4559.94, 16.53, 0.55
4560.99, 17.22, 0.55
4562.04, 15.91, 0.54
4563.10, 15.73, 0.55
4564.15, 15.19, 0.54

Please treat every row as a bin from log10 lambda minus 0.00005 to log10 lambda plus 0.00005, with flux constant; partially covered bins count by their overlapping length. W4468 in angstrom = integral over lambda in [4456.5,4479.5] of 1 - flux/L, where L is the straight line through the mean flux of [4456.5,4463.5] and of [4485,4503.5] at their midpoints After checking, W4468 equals -3.3 angstrom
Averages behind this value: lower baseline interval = 9.79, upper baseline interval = 13.9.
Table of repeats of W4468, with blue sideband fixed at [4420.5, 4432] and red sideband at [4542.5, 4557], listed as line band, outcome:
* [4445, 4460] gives 0.9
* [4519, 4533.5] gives 0.6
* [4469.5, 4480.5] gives -1.9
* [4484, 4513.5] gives -4.0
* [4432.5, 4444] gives 0.6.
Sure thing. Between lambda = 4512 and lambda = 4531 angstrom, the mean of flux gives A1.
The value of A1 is 13.4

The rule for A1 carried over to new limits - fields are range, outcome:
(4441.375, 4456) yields 11.5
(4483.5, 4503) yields 13.9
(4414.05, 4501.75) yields 12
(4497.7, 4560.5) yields 13.8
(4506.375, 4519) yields 14.5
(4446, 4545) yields 13.1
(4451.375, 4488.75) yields 12.3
